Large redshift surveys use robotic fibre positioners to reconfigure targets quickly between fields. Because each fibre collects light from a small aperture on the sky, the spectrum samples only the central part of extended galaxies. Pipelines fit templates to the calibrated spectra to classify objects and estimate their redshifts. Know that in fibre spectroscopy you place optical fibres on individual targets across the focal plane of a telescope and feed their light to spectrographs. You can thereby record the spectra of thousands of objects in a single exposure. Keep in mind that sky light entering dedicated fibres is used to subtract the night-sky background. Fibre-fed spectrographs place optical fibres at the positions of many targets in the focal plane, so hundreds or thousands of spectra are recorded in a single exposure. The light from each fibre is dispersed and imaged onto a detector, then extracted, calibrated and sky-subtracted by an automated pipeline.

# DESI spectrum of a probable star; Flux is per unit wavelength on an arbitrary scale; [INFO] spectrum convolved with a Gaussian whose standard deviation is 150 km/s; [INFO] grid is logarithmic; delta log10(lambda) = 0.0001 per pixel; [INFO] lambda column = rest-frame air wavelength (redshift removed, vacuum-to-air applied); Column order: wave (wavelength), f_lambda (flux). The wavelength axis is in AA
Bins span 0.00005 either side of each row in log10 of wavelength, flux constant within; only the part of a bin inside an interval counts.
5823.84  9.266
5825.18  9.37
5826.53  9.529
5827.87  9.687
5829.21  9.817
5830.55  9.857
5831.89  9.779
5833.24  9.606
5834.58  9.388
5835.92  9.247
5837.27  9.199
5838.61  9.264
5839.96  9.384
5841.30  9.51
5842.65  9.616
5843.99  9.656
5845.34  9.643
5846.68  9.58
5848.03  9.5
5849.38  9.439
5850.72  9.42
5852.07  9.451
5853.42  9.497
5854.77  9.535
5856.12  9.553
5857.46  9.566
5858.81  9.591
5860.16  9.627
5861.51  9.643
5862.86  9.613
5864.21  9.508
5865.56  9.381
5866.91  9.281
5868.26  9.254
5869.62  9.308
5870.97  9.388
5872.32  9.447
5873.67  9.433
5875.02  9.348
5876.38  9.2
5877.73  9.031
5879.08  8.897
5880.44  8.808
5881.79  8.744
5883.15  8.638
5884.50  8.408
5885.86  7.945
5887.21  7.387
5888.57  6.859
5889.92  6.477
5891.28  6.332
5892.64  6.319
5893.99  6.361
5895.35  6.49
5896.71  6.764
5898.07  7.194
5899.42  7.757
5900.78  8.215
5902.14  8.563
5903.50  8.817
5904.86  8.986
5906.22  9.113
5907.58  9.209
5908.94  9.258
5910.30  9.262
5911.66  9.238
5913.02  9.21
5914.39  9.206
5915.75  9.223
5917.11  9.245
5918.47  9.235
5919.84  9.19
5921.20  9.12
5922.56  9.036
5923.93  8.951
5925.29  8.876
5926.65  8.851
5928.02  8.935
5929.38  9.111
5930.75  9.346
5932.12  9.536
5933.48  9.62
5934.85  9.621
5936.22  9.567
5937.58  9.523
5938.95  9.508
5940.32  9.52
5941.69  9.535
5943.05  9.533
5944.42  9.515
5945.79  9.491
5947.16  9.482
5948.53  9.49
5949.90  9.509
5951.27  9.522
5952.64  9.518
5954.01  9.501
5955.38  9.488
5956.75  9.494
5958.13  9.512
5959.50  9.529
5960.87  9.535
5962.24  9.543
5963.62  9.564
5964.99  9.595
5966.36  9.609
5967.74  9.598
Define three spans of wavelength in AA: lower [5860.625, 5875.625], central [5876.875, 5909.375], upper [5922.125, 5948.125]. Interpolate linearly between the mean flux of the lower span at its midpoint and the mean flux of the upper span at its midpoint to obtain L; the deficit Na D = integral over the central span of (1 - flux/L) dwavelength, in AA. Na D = 5.04 AA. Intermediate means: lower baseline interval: 9.42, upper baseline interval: 9.35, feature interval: 7.94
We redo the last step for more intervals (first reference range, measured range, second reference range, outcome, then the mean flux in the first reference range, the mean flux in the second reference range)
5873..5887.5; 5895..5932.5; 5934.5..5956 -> 1.4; 8.75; 9.52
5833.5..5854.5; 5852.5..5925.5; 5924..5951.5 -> 5.5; 9.46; 9.39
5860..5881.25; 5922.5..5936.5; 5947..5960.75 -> 0.3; 9.31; 9.51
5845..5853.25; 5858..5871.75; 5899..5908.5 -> -0.3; 9.5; 8.7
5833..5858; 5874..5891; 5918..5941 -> 2.0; 9.48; 9.27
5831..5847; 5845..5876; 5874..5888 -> -1.4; 9.49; 8.64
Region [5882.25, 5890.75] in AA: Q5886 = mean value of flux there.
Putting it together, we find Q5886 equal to 7.62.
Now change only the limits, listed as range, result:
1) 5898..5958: 9.21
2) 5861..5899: 8.33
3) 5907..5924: 9.19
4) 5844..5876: 9.48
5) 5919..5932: 9.07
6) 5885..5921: 8.16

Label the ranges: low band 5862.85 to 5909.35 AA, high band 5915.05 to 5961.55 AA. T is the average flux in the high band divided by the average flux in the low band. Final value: 1.1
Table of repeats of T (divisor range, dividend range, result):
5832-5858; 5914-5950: 0.98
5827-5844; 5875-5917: 0.86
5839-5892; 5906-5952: 1.03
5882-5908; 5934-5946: 1.24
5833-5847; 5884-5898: 0.73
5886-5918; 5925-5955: 1.17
